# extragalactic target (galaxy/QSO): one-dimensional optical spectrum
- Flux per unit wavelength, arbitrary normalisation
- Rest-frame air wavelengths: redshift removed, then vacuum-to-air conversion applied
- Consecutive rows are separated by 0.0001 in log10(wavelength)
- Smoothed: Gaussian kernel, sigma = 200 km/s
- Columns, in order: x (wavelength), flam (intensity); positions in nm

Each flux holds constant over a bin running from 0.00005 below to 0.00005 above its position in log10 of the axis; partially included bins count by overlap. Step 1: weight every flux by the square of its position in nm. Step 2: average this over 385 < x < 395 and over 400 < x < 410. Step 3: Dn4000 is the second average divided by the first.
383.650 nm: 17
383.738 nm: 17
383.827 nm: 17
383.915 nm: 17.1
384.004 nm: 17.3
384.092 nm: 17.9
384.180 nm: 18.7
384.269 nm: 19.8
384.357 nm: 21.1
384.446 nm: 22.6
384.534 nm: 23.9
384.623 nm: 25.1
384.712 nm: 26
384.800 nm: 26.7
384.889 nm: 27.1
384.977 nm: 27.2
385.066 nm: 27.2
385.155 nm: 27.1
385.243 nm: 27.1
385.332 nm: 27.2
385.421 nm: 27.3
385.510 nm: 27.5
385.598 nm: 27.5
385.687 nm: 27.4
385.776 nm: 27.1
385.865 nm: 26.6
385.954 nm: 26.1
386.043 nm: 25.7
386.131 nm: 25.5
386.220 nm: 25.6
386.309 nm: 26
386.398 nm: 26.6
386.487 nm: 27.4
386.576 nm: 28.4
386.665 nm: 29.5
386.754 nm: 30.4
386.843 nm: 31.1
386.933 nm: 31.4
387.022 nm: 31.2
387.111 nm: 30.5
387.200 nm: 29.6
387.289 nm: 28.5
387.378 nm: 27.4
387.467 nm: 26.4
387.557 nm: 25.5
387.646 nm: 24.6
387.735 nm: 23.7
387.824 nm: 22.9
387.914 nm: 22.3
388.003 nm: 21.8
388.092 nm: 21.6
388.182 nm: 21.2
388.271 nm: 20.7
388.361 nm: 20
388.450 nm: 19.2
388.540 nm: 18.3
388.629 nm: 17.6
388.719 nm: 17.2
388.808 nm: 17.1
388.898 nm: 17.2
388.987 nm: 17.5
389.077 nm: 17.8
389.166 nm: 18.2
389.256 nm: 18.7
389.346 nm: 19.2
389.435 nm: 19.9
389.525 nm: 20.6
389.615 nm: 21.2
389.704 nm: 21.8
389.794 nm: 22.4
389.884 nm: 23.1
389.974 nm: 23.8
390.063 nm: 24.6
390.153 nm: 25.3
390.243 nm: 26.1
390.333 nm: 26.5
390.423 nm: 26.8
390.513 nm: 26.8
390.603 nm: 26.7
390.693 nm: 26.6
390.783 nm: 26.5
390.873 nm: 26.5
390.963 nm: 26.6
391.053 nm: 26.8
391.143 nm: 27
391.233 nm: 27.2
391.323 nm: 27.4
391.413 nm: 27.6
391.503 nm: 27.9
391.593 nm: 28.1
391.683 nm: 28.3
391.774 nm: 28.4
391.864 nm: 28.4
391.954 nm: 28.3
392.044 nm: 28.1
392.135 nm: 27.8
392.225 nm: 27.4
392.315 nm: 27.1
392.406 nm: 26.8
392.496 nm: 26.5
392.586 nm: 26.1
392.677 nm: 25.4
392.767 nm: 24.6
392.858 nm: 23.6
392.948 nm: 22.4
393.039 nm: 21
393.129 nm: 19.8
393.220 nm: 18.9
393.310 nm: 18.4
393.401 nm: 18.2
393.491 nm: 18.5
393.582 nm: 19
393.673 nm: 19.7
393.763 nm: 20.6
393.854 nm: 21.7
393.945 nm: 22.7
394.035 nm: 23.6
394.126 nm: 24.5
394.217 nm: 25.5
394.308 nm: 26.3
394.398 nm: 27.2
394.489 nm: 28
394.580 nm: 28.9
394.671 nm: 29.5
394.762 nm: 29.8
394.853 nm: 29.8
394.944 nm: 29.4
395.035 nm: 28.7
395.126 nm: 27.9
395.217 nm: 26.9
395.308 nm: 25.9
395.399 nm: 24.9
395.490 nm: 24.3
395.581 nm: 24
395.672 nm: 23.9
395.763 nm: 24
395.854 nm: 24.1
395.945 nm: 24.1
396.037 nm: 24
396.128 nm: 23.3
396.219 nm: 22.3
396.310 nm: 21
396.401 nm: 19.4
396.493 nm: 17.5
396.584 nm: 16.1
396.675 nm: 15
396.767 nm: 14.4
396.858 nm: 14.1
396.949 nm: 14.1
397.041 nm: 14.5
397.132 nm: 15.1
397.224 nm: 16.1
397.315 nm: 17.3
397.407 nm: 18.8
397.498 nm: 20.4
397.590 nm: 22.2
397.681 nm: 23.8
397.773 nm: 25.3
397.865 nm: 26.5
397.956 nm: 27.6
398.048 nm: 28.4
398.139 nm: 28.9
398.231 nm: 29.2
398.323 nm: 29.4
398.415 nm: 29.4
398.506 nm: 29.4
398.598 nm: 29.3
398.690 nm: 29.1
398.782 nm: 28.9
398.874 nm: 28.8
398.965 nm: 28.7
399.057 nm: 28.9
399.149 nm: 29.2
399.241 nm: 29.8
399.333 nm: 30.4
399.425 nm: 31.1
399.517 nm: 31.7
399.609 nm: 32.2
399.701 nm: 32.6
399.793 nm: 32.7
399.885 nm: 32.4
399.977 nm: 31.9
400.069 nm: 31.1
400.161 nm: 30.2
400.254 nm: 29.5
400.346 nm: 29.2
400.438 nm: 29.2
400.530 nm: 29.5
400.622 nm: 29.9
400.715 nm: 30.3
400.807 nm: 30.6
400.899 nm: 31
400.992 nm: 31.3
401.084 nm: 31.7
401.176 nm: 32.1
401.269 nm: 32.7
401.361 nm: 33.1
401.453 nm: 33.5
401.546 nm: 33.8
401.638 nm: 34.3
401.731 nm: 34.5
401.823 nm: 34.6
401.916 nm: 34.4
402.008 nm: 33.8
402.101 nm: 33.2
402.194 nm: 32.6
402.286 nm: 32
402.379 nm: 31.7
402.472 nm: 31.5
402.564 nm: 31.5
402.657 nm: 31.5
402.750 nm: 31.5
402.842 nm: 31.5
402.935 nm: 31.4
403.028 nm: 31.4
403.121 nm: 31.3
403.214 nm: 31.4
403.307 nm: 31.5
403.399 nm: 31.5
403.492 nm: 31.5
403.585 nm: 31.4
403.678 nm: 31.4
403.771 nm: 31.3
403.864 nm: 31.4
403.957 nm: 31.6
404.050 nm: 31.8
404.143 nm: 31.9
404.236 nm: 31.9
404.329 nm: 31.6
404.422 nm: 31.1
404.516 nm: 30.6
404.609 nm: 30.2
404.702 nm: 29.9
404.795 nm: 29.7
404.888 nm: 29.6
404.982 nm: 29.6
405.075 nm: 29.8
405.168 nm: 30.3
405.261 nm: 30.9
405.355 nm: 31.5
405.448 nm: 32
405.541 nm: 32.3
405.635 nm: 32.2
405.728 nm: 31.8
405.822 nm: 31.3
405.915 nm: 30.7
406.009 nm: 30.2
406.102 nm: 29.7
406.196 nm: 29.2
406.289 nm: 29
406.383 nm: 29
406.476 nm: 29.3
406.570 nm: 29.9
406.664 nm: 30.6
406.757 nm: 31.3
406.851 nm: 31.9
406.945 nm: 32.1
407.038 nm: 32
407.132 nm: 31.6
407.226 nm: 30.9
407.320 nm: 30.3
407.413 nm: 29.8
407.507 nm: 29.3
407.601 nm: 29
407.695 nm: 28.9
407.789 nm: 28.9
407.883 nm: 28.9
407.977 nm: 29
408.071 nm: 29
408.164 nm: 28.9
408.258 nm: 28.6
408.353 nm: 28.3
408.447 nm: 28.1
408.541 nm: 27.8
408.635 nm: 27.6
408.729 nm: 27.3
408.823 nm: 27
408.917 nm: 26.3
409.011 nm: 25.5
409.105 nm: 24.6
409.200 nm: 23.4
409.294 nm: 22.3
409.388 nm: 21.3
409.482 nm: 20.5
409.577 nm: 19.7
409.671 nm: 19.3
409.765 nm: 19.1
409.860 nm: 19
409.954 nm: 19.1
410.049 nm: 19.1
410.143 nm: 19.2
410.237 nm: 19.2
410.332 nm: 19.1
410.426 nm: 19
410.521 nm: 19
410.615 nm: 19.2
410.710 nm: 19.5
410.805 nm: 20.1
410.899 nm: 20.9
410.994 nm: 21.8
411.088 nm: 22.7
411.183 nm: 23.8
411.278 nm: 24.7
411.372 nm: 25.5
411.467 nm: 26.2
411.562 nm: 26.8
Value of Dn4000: 1.29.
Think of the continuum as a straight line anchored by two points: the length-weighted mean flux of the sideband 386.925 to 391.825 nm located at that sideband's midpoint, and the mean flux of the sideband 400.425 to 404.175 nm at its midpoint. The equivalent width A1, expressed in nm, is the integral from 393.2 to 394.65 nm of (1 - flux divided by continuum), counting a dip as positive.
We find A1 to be 0.22 nm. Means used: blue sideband 23.9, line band 22.8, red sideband 31.9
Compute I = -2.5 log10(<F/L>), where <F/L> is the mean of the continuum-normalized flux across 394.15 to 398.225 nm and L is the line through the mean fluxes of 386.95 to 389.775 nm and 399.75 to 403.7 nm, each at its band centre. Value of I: 0.189 mag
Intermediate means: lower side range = 22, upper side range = 31.8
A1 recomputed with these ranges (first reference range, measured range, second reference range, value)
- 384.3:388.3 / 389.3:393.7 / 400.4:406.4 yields 0.51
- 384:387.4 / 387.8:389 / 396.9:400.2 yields 0.31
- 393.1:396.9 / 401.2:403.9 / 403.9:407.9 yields -0.39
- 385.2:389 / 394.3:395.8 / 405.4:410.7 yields -0.08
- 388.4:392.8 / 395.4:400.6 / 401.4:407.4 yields 0.53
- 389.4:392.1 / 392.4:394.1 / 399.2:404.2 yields 0.33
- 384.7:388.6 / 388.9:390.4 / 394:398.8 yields 0.22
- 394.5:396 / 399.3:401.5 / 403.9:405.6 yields -0.17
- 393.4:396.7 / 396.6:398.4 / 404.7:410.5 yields 0.25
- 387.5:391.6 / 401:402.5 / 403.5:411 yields -0.40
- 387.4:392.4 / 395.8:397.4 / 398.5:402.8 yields 0.56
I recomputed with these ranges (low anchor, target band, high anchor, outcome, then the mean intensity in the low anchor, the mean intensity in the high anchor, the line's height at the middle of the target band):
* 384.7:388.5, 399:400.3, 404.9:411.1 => -0.17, 26.3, 26.6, 26.5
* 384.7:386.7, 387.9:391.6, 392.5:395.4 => 0.13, 27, 24.3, 25.7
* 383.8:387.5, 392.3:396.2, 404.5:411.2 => 0.08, 25.9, 26.8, 26.3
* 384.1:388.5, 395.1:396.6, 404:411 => 0.14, 25.7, 27.2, 26.4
